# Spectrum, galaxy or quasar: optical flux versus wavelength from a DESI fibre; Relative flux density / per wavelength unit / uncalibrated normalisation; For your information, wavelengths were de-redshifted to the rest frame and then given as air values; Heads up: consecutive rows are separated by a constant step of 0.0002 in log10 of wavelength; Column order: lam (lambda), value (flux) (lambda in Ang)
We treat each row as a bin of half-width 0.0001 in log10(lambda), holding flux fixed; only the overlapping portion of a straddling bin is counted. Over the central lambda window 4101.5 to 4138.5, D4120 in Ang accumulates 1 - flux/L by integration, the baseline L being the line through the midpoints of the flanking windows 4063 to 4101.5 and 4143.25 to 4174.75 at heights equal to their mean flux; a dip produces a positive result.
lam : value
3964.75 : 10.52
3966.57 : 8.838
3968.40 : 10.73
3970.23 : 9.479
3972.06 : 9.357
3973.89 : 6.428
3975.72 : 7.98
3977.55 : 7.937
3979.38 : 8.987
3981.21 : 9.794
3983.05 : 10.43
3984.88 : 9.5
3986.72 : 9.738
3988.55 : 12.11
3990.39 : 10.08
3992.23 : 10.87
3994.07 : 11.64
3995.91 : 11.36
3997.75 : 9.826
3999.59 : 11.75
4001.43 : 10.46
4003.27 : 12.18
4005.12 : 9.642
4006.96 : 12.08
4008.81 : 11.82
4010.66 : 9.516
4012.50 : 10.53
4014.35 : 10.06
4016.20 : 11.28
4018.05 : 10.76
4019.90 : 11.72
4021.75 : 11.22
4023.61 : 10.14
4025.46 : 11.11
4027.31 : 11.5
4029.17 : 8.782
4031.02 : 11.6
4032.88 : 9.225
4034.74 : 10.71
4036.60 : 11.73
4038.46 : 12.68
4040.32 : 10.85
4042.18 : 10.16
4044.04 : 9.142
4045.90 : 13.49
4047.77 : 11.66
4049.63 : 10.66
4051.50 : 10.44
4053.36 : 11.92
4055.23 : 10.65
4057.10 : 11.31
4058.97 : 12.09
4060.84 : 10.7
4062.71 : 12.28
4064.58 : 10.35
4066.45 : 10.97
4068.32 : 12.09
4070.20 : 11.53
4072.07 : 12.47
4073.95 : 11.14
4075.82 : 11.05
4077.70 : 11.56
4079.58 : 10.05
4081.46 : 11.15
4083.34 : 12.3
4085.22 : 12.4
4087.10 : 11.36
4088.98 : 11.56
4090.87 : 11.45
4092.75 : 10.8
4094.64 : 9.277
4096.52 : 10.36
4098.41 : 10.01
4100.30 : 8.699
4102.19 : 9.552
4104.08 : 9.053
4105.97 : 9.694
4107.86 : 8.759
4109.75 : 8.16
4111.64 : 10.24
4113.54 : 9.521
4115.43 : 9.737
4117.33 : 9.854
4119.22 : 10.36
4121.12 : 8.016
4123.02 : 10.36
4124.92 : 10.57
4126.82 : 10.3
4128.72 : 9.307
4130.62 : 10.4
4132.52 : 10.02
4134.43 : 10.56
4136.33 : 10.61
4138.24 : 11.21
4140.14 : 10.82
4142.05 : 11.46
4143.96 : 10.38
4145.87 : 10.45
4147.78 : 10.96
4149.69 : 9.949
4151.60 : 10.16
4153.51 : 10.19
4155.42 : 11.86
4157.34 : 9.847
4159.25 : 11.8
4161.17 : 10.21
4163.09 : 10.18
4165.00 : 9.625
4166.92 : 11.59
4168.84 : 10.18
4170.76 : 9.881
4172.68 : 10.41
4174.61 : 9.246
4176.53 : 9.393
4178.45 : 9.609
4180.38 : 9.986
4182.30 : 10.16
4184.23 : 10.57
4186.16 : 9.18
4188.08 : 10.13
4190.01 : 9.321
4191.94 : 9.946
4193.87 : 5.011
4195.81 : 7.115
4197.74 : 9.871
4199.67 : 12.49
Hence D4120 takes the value 3.3 Ang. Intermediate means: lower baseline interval 11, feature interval 9.79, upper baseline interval 10.4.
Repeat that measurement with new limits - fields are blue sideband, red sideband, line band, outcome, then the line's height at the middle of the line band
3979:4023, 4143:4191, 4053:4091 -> -3.3 Ang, 10.5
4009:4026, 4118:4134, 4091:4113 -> 1.2 Ang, 10.1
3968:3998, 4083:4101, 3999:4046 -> -3.4 Ang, 10.1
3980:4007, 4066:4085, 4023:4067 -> 0.7 Ang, 11.2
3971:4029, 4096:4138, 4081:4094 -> -2.1 Ang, 9.91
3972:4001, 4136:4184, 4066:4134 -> -1.1 Ang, 10.2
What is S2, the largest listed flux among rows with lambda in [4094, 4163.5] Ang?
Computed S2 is 11.86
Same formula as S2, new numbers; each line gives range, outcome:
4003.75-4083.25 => 13.49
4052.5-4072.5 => 12.47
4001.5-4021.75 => 12.18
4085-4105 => 12.4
